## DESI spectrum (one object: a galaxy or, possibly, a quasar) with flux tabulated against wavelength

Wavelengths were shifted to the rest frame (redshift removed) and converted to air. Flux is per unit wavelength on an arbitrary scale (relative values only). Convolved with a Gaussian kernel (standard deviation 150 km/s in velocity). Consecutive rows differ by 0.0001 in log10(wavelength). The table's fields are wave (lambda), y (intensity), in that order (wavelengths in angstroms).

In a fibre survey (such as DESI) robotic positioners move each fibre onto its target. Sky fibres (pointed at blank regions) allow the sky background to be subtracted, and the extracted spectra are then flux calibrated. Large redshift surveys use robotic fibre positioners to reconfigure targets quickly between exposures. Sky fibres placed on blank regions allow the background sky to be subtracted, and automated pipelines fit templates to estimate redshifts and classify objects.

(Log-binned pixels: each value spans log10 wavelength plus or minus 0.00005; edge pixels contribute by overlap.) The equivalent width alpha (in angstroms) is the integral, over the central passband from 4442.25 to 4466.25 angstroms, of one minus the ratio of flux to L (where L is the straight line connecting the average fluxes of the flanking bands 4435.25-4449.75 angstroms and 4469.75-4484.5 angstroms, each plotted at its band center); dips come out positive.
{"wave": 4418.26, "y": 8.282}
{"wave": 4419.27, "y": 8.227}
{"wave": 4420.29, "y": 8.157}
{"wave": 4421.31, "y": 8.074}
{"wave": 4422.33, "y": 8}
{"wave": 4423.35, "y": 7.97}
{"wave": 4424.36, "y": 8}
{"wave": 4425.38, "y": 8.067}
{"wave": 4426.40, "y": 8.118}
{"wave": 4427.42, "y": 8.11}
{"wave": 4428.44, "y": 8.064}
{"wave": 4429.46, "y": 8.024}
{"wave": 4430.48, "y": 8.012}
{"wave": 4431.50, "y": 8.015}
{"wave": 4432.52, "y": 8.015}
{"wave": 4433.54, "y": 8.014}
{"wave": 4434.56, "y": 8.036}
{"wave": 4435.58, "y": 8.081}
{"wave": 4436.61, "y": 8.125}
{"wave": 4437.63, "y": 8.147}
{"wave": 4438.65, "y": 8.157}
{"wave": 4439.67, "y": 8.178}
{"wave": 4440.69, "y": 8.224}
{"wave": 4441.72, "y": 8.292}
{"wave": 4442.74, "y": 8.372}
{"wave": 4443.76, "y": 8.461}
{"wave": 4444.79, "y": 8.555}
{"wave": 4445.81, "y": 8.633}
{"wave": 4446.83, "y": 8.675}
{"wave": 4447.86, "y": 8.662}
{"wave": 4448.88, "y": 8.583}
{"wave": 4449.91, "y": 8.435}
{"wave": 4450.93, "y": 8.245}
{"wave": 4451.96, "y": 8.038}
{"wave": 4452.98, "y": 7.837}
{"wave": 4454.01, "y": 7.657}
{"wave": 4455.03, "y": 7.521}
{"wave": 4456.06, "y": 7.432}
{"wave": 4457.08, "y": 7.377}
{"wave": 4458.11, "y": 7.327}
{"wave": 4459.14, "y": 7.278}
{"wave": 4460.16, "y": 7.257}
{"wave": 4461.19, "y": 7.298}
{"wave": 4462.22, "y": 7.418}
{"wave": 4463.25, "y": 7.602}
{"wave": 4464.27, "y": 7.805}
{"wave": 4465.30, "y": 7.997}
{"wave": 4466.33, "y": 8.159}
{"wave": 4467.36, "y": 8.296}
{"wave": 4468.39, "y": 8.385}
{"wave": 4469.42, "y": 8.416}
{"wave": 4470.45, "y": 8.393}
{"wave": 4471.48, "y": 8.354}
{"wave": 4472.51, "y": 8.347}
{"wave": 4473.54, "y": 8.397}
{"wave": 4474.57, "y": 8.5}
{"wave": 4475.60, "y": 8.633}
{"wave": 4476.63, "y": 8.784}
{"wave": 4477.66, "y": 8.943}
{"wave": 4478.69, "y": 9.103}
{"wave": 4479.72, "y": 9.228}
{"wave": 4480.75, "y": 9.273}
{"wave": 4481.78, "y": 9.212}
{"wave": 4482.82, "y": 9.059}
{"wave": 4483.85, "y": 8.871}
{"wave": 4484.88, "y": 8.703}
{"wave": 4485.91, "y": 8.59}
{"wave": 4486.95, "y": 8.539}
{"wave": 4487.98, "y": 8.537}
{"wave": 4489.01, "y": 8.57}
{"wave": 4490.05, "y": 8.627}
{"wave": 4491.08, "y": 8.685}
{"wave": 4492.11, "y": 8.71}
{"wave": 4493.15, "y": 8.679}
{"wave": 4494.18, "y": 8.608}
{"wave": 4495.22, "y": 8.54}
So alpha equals 1.61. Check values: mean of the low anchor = 8.37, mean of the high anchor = 8.79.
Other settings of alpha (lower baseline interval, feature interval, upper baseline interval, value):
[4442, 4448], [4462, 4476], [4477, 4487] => 1.0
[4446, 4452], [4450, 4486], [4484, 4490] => 1.4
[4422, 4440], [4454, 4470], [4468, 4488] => 1.5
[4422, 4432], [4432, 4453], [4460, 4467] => -1.1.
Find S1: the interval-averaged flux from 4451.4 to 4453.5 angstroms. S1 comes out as 7.93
